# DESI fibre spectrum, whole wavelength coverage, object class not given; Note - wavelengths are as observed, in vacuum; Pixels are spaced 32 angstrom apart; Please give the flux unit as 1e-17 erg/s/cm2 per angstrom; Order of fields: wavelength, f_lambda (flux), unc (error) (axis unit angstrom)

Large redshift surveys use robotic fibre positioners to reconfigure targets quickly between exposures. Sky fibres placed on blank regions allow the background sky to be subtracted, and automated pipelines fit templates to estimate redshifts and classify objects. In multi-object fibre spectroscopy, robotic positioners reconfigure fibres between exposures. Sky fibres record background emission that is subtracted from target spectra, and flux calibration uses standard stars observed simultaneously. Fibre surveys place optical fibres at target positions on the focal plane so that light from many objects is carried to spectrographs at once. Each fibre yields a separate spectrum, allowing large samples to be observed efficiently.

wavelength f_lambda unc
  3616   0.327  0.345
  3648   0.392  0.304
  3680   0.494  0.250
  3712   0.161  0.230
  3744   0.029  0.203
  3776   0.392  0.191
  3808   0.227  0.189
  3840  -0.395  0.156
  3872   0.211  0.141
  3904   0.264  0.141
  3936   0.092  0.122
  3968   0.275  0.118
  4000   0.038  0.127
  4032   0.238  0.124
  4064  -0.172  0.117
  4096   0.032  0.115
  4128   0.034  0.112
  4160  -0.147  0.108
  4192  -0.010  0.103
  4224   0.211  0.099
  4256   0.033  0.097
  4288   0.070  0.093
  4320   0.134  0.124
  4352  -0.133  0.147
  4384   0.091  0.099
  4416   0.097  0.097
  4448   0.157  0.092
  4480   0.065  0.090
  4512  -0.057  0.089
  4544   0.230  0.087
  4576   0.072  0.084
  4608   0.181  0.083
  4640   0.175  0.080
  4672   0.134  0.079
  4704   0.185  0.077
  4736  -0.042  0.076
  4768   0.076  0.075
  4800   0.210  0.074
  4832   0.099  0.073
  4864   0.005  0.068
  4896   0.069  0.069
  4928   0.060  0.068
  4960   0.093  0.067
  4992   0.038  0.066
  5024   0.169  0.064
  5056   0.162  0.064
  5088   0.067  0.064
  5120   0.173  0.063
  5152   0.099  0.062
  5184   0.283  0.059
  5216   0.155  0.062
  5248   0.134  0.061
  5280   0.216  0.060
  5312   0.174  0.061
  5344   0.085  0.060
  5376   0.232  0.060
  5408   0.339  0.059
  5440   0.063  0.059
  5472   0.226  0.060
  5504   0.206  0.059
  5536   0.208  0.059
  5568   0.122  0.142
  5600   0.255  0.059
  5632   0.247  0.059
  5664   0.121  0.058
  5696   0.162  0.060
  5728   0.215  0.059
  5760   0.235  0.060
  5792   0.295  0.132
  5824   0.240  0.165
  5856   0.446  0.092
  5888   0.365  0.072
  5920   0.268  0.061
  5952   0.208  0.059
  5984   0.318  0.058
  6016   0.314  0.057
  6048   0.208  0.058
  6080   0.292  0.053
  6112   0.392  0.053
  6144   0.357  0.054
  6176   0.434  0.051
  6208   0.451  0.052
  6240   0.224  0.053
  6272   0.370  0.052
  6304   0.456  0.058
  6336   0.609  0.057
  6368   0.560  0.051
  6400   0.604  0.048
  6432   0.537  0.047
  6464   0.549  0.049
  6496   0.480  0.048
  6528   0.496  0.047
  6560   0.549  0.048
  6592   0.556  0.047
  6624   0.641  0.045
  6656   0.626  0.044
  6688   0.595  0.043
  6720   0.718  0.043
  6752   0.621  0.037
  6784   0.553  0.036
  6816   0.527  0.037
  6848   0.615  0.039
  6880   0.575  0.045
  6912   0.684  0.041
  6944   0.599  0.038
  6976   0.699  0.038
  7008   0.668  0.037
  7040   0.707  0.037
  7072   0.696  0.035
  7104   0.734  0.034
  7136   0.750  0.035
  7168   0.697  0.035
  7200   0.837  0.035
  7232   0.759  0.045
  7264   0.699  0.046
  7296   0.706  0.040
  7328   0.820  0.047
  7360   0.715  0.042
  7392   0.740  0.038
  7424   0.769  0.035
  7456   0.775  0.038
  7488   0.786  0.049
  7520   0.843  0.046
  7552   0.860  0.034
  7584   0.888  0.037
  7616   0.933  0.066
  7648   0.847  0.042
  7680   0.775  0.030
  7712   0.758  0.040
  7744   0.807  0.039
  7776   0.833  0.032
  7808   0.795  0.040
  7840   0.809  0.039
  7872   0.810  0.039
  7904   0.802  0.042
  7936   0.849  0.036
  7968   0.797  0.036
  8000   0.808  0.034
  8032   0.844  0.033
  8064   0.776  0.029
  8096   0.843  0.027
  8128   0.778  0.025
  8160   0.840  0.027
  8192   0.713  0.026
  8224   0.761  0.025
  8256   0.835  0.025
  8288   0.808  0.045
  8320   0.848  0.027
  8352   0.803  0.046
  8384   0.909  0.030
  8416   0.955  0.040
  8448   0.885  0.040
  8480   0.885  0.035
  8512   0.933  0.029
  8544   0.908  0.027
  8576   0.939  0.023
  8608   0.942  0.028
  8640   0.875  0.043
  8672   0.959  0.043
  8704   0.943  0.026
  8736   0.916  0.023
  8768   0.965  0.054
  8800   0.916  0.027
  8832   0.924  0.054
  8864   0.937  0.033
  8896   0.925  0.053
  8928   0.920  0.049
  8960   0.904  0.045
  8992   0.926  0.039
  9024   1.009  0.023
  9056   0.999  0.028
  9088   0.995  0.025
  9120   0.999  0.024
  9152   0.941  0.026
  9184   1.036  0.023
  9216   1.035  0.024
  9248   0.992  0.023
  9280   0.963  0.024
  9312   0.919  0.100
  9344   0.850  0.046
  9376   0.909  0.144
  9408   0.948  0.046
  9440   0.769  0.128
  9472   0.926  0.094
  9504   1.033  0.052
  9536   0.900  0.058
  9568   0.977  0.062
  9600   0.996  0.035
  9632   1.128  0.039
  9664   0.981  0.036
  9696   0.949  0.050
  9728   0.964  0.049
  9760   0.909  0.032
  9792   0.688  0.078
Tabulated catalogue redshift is 0.58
